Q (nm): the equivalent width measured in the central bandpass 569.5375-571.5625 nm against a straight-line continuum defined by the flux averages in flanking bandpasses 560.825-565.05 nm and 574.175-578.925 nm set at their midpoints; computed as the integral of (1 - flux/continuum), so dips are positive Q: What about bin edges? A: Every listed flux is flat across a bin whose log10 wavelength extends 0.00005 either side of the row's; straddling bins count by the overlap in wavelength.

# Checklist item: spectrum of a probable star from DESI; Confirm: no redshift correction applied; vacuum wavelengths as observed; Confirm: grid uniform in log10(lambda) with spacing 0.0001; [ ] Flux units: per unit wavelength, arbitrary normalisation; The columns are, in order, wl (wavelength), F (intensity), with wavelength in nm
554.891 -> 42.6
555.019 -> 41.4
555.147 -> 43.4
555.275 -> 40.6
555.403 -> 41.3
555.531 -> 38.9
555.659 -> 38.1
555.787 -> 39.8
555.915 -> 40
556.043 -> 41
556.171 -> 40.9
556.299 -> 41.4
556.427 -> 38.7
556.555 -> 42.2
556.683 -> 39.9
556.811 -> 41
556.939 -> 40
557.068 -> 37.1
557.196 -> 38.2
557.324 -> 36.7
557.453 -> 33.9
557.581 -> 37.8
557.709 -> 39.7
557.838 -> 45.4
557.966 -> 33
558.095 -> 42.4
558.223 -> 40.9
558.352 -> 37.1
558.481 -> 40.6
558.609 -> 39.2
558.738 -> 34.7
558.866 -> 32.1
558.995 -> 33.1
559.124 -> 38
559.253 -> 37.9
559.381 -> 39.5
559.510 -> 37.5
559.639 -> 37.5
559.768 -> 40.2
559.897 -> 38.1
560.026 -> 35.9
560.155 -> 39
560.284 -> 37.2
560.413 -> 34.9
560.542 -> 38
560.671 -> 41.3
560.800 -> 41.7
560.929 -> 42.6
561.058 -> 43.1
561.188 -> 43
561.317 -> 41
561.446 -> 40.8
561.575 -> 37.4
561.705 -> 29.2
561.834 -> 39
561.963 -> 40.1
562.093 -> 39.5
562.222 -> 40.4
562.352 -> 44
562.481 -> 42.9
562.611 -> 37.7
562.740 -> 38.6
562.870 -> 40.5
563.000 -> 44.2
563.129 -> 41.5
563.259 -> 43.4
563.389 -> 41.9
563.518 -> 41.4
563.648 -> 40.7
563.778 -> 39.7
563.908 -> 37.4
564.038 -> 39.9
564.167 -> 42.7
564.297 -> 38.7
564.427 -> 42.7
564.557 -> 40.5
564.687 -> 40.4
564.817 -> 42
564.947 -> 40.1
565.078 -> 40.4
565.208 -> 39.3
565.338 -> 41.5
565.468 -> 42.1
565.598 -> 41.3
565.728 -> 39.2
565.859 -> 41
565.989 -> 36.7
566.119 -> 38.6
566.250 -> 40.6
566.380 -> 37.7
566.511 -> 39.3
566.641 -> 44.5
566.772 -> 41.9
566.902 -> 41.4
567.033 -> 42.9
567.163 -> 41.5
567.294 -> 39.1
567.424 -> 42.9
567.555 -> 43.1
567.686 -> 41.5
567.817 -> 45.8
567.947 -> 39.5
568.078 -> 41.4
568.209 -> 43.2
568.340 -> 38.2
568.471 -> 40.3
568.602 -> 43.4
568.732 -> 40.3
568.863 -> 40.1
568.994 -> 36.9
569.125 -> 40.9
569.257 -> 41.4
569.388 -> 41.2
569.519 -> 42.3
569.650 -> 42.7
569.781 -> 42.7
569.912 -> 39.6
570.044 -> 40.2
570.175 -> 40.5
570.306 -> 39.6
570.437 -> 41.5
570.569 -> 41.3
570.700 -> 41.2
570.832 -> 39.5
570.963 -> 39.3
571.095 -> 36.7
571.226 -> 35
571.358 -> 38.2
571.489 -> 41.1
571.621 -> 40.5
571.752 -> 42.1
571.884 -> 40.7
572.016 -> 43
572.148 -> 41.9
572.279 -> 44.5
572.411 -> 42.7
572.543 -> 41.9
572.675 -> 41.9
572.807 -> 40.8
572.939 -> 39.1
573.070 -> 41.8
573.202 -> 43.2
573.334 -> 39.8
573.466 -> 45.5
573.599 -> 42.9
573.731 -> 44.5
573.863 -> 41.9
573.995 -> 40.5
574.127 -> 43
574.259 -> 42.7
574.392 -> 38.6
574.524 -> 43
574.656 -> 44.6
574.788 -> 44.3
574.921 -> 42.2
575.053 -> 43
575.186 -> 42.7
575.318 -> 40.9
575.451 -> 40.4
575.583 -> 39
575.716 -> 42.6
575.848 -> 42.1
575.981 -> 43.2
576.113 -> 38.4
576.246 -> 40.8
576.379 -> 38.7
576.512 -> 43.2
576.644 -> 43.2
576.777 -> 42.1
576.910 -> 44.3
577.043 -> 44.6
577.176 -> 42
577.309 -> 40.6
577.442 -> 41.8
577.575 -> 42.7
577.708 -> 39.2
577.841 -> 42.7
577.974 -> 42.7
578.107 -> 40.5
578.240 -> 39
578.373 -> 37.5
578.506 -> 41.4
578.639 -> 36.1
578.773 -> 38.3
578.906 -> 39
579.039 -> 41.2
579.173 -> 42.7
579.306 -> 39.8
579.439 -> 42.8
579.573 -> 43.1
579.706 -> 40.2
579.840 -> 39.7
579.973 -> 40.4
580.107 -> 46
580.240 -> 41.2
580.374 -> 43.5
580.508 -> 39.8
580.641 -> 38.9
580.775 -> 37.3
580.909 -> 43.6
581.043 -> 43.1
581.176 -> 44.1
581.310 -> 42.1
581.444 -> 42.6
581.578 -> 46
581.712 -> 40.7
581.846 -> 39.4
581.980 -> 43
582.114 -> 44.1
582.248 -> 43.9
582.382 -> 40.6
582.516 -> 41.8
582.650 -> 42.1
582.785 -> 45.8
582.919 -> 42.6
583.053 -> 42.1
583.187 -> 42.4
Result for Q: 0.05 nm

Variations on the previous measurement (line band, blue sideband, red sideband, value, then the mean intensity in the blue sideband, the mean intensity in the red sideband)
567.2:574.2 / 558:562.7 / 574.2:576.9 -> -0.057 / 38.8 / 41.8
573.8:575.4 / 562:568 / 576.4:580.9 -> -0.046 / 40.9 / 41.1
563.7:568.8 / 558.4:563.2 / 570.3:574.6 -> -0.102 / 39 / 41.2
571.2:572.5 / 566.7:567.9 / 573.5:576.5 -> 0.026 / 42.2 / 41.9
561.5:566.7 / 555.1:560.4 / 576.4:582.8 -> -0.086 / 38.7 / 41.6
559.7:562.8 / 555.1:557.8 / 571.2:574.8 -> 0.064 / 39.6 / 41.8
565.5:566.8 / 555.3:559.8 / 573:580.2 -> -0.001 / 38.7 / 41.6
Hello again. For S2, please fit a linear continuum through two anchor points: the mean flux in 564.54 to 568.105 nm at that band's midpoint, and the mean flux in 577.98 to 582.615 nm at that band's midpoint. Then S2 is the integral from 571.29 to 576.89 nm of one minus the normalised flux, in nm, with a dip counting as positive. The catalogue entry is -0.10 nm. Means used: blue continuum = 40.9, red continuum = 41.3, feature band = 41.9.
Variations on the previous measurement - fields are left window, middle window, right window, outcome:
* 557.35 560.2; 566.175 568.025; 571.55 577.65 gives -0.07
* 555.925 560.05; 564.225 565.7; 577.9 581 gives -0.06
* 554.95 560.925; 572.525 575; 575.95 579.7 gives -0.10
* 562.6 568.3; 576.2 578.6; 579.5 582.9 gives 0.02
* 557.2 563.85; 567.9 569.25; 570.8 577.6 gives 0.00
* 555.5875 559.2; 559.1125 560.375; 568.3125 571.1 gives 0.03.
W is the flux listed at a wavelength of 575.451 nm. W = 40.4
